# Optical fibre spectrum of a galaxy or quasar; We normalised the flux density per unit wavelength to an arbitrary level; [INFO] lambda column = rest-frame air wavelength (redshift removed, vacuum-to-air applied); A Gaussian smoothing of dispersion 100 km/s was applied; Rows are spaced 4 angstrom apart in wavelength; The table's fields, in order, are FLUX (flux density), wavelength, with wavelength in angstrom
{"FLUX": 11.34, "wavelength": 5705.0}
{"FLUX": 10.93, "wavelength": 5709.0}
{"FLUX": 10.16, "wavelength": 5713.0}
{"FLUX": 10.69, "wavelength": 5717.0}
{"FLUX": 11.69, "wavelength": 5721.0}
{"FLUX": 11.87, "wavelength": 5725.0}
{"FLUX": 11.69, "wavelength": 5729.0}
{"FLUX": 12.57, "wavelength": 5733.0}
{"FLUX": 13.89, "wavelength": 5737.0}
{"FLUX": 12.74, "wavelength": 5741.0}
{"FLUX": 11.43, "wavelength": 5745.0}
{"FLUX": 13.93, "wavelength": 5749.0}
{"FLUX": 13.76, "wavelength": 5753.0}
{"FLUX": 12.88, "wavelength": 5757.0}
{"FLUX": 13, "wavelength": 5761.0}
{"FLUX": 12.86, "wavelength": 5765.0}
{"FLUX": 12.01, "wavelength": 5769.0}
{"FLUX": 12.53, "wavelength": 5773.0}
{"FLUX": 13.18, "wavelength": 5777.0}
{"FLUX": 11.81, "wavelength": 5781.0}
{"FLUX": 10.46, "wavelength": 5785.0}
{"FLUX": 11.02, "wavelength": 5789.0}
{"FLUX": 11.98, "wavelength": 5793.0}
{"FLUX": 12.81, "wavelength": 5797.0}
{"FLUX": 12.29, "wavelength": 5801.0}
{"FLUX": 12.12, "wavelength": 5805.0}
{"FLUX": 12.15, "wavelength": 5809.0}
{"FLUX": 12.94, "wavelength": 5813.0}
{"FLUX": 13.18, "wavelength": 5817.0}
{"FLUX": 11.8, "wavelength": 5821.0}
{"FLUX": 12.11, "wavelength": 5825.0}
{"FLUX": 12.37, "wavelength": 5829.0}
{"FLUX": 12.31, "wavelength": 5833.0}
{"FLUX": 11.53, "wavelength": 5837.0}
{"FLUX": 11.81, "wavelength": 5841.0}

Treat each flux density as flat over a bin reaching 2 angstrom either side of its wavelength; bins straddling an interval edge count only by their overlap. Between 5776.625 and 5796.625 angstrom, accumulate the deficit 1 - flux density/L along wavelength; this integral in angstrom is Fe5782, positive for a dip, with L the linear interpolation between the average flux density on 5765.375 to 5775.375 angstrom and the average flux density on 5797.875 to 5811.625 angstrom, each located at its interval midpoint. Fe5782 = 1.10 angstrom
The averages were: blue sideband 12.4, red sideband 12.3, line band 11.7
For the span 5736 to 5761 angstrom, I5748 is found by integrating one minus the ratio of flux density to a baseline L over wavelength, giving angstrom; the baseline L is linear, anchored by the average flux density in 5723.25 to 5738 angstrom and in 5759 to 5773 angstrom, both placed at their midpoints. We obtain -1.1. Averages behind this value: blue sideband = 12.4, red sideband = 12.6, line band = 13.1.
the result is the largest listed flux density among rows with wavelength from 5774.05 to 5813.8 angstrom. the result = 13.18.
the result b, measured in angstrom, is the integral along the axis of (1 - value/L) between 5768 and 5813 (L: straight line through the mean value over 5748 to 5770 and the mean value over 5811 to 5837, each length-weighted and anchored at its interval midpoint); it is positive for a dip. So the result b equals 2.4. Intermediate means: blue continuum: 13.1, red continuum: 12.4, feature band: 12.1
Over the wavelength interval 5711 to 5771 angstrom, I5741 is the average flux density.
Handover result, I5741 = 12.3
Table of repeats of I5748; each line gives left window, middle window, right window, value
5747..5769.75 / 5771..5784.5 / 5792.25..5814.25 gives 0.56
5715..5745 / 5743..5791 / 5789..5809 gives -1.06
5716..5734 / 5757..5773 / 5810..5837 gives -0.89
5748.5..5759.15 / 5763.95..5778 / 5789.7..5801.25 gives 0.38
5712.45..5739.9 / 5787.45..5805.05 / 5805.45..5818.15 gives 0.64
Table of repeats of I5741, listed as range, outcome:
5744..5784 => 12.7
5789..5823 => 12.3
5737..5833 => 12.4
